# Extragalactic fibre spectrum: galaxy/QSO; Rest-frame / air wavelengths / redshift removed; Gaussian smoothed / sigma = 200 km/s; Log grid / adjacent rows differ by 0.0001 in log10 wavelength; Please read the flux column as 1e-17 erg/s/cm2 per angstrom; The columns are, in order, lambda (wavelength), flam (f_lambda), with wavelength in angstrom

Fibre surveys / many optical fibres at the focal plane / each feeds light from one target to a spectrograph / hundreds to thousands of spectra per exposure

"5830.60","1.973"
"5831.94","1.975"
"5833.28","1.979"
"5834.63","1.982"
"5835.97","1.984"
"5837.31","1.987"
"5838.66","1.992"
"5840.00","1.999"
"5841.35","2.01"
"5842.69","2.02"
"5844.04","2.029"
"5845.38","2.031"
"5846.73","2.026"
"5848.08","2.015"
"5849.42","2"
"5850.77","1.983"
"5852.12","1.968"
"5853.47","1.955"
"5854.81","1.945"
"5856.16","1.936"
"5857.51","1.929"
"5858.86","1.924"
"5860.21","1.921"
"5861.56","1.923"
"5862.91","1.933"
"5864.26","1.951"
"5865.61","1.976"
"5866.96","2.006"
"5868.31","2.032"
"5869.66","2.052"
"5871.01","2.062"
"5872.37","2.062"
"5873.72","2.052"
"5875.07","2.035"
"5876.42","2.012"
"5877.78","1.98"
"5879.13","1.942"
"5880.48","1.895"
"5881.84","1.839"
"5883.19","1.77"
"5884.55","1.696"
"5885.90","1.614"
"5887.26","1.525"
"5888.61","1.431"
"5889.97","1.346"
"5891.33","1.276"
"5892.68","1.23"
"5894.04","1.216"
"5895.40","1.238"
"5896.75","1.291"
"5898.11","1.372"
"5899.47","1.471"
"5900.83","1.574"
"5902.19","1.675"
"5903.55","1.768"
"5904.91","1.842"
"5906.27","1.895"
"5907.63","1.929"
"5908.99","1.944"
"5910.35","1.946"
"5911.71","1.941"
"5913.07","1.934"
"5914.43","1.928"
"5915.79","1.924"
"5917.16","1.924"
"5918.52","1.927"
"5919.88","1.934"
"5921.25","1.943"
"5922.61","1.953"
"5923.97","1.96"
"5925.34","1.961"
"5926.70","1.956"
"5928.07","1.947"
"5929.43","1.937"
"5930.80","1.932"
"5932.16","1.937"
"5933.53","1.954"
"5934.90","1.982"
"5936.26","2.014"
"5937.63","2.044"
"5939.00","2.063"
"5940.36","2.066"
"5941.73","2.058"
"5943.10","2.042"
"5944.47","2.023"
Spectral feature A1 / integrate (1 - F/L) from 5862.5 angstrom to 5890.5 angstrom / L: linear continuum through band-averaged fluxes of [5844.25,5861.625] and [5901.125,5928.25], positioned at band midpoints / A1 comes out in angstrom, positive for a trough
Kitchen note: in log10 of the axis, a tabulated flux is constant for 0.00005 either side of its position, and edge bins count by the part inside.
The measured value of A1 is 1.1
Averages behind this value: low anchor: 1.97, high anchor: 1.91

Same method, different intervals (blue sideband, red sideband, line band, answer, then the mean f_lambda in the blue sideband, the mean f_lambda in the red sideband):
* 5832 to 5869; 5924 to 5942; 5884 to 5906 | 5.6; 1.98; 1.99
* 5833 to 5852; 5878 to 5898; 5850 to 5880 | -3.7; 2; 1.53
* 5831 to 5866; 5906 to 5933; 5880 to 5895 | 3.3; 1.98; 1.94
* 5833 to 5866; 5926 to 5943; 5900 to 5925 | 1.3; 1.98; 1.99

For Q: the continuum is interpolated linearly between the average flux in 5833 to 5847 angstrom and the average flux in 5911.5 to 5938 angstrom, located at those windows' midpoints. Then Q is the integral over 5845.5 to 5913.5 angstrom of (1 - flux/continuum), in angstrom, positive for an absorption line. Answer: 5.9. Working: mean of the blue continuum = 2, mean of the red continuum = 1.95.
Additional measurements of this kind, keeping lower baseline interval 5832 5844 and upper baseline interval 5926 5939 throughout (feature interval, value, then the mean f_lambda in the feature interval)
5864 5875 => -0.2 angstrom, 2.03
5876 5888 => 1.1 angstrom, 1.8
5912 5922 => 0.2 angstrom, 1.93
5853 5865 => 0.3 angstrom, 1.94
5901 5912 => 0.7 angstrom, 1.85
